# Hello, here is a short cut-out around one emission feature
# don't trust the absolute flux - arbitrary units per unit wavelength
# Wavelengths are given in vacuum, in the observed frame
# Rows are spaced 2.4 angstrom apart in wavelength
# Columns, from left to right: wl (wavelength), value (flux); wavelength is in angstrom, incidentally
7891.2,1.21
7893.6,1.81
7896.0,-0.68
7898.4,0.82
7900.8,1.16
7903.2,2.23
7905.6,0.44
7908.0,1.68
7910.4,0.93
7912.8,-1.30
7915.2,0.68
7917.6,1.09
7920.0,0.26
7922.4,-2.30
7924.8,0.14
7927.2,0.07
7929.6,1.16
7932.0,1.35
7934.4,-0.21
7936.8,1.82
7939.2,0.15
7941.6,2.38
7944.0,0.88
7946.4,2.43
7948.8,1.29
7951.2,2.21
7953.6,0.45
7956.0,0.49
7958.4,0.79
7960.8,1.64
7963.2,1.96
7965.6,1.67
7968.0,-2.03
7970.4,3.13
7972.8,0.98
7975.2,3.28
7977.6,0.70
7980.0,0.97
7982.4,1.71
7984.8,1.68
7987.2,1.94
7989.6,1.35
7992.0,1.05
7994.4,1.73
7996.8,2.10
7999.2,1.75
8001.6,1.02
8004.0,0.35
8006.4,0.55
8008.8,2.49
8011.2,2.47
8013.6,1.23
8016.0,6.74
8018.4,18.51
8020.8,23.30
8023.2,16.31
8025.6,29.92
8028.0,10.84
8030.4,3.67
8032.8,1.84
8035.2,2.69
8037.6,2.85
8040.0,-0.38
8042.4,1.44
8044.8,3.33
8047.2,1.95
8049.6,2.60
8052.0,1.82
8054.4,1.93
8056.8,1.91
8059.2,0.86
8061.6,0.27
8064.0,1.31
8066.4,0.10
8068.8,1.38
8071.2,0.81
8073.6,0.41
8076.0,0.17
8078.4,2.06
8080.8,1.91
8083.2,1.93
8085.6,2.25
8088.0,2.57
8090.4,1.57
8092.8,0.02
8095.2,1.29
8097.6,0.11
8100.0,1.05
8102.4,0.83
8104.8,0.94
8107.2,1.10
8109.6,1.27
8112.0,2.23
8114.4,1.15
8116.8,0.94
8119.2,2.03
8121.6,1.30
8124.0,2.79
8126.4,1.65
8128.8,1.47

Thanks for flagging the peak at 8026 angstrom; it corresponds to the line [O II]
